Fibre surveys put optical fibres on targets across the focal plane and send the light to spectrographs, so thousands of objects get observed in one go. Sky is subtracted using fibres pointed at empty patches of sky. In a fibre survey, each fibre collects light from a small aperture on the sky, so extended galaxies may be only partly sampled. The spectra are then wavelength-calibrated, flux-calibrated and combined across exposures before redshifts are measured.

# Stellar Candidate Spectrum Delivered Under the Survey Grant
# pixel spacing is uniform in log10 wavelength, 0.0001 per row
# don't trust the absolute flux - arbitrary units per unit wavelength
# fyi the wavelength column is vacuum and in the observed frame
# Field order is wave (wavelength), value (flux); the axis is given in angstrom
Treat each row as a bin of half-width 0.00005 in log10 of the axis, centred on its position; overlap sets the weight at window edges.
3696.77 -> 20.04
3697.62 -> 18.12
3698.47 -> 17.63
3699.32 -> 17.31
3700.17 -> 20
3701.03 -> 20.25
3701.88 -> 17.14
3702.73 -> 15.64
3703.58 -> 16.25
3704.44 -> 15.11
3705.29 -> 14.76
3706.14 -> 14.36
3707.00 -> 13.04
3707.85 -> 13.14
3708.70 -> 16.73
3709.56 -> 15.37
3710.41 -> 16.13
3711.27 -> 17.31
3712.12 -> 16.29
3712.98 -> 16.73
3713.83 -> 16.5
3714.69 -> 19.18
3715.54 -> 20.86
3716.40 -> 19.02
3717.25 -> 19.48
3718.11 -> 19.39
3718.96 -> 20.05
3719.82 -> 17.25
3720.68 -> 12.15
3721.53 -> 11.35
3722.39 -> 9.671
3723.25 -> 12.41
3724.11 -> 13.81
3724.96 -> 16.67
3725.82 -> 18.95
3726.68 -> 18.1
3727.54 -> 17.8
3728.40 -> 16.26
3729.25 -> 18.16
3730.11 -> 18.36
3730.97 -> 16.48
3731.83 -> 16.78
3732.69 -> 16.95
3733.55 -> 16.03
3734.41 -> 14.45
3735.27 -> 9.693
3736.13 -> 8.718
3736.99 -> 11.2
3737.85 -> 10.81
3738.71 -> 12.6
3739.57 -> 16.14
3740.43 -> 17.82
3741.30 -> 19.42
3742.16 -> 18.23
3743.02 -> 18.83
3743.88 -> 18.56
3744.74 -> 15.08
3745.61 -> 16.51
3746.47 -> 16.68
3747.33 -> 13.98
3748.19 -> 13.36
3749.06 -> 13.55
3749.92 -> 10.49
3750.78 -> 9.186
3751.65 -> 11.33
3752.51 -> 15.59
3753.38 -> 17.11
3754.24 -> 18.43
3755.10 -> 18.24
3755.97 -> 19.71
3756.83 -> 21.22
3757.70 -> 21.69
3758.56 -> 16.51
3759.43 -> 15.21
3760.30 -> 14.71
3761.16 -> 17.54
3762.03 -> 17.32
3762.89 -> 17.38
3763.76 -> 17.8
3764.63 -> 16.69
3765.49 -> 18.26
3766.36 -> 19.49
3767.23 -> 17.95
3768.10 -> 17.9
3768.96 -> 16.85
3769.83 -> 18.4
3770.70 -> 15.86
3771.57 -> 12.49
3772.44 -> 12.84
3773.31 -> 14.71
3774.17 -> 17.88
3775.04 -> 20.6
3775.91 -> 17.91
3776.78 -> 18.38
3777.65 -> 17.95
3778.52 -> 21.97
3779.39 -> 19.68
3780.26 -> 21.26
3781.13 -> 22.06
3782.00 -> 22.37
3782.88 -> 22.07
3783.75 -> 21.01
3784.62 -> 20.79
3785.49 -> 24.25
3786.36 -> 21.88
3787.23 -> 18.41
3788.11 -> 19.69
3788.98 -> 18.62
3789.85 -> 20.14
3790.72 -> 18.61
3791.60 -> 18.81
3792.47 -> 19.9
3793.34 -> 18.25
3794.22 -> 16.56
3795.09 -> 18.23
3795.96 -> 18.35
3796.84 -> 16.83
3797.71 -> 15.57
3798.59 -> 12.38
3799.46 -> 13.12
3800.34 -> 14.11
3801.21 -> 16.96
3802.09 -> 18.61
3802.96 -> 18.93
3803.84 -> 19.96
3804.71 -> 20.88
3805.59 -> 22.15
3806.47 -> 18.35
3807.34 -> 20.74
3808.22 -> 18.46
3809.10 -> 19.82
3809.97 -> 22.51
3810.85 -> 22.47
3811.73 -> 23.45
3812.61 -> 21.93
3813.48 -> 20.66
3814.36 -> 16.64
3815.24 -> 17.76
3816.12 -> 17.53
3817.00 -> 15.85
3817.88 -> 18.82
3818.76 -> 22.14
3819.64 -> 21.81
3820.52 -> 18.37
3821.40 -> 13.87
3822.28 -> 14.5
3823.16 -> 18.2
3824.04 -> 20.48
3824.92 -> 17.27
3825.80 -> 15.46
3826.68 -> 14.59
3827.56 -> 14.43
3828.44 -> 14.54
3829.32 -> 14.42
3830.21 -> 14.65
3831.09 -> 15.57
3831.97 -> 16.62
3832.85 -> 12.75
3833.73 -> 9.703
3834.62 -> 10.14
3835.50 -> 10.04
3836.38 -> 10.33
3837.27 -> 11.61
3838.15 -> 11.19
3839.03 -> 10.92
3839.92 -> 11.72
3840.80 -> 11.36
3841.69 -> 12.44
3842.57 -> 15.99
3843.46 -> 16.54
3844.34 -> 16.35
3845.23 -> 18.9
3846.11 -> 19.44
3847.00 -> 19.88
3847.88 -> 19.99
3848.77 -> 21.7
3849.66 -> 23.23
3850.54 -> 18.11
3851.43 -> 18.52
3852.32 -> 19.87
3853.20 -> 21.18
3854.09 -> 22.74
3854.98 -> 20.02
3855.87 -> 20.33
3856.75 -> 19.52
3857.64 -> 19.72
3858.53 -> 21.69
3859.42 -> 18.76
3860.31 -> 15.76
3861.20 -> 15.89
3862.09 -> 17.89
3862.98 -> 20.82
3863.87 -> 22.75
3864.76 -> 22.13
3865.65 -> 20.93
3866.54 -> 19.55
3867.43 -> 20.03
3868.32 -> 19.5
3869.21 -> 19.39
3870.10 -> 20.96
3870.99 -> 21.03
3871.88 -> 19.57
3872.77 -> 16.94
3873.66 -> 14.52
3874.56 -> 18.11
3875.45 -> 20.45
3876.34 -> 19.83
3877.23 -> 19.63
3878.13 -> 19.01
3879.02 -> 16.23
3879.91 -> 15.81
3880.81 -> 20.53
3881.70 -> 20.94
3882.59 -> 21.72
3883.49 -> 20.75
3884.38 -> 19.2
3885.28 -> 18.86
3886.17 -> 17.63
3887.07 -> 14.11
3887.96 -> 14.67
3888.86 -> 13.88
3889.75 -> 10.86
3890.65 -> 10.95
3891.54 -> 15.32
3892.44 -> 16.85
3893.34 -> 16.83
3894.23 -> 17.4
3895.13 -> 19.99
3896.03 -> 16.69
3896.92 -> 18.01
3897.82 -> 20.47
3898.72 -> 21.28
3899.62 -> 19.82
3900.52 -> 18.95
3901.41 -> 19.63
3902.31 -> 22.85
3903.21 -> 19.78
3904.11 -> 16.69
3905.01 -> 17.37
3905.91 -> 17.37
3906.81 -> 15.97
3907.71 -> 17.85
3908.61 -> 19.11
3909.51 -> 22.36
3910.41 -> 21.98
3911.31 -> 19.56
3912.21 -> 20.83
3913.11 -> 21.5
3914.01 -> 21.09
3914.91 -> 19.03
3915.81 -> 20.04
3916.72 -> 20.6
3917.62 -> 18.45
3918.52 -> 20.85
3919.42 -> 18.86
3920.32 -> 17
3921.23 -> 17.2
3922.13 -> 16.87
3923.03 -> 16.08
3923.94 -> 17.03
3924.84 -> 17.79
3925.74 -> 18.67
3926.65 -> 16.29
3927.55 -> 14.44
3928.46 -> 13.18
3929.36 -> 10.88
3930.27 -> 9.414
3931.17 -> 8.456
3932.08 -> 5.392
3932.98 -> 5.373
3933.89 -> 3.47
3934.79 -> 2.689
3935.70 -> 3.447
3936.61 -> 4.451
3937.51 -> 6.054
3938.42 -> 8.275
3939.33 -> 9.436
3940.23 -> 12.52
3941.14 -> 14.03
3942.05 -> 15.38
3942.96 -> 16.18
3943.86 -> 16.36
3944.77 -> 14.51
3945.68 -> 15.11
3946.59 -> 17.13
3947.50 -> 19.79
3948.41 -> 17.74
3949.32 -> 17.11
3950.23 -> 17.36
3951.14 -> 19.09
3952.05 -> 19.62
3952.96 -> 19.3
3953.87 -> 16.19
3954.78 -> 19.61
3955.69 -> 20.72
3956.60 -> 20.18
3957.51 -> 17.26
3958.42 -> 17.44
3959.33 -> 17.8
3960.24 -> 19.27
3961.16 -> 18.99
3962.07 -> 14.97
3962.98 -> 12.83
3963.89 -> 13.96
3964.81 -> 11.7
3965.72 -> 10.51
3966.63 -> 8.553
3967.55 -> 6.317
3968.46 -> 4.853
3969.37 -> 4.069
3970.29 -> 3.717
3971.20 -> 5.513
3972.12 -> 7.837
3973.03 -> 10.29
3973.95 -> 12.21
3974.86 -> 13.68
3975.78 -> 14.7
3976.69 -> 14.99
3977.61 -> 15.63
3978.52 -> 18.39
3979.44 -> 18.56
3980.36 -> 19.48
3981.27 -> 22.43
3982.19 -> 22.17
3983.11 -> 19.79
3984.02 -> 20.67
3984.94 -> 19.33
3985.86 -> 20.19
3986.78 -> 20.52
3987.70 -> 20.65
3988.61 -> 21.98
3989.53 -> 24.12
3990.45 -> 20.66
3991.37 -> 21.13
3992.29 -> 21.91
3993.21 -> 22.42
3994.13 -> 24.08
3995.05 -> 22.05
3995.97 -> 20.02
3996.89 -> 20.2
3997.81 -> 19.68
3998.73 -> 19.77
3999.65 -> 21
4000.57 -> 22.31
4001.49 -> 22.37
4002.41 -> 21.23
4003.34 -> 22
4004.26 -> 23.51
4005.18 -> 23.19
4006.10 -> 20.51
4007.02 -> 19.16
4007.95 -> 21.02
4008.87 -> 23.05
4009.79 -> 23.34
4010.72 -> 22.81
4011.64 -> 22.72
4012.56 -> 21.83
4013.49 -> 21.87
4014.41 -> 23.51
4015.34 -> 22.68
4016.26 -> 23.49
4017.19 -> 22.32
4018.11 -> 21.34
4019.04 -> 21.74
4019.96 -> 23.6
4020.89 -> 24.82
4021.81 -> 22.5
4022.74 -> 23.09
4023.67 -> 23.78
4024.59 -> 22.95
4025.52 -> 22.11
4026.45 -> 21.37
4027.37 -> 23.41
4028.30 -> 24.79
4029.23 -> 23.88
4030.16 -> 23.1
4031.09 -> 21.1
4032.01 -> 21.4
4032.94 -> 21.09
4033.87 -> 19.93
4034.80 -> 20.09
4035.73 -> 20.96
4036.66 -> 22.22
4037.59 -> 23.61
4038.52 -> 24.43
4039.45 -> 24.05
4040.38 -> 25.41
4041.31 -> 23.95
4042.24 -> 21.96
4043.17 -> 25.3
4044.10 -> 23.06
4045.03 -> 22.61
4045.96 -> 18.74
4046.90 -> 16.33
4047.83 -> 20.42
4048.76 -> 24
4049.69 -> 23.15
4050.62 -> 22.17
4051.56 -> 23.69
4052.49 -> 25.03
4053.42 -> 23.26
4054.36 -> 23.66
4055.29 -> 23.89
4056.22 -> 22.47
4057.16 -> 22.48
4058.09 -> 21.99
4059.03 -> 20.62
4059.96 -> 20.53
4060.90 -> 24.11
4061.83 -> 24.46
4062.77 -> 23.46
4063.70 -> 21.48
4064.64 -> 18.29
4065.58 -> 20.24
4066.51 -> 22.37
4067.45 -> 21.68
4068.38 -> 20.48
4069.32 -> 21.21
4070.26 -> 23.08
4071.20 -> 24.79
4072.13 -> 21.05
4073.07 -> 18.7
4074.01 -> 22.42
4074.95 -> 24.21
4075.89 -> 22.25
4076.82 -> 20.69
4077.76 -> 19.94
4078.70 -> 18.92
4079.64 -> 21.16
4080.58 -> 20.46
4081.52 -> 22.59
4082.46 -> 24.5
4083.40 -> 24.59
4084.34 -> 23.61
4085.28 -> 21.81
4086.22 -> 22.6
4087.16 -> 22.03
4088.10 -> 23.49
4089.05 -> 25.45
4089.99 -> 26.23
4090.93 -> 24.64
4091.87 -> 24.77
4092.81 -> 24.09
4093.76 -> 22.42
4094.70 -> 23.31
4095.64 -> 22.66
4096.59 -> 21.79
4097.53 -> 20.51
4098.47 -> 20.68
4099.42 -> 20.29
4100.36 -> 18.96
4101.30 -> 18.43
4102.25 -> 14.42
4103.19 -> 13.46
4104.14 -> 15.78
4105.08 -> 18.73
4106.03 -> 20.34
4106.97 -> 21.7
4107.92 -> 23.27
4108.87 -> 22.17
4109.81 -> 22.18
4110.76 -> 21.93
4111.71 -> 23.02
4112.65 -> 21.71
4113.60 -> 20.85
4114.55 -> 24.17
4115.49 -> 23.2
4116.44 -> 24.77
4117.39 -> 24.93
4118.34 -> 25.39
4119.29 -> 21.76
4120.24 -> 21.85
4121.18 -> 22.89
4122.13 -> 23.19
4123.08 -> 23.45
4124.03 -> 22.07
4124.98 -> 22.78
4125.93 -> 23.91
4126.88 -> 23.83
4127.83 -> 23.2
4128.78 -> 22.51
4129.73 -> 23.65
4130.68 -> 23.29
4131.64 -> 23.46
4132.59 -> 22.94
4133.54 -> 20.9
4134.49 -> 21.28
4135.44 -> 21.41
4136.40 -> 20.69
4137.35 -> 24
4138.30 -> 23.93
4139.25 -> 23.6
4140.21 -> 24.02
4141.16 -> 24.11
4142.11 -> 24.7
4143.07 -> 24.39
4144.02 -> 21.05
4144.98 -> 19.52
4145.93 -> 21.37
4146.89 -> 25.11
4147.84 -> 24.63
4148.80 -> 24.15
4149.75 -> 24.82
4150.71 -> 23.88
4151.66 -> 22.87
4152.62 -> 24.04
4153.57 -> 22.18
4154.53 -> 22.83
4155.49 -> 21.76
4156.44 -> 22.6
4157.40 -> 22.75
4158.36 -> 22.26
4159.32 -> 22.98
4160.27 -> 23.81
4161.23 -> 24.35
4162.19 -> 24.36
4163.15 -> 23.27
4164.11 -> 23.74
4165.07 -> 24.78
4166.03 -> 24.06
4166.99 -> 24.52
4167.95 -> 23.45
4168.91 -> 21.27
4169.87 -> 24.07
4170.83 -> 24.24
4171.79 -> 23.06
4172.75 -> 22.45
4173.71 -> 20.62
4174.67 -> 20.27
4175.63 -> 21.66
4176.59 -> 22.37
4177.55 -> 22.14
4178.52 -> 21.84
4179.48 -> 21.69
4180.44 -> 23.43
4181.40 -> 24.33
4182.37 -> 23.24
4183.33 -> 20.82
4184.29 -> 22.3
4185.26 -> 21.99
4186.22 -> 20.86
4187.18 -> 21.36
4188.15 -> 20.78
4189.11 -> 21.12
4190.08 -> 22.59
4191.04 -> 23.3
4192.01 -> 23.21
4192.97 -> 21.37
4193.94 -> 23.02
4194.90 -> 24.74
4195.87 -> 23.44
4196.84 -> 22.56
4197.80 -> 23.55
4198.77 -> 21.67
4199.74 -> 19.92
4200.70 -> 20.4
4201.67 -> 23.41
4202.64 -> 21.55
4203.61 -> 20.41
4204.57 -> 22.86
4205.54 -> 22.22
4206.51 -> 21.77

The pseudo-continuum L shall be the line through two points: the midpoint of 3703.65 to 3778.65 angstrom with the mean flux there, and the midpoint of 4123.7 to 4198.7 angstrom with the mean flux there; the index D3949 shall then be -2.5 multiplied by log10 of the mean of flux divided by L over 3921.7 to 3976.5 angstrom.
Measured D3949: 0.436 mag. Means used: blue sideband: 16.2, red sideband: 22.9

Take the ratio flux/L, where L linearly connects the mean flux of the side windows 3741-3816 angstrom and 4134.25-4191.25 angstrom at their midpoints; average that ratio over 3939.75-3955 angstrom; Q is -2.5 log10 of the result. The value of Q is 0.20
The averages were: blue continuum 18.1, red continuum 22.8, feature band 16.8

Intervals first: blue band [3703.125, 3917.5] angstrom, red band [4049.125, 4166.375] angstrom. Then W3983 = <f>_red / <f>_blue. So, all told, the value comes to 1.28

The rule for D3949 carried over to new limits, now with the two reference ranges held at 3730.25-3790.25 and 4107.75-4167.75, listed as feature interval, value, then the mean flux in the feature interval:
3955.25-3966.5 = 0.25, 16.1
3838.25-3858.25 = 0.03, 18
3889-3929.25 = 0.08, 18.1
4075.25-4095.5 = -0.03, 22.9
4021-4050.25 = -0.05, 22.4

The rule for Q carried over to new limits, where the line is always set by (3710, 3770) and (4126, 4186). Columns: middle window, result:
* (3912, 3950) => 0.331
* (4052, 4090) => -0.036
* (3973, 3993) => 0.064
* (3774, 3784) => -0.199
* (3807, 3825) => -0.104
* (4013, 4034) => -0.091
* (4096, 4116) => 0.090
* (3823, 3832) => 0.112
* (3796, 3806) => -0.001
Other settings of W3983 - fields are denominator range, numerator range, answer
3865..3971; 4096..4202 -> 1.39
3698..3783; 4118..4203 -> 1.37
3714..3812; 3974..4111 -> 1.25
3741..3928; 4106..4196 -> 1.28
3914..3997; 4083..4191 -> 1.46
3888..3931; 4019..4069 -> 1.27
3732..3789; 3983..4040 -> 1.29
